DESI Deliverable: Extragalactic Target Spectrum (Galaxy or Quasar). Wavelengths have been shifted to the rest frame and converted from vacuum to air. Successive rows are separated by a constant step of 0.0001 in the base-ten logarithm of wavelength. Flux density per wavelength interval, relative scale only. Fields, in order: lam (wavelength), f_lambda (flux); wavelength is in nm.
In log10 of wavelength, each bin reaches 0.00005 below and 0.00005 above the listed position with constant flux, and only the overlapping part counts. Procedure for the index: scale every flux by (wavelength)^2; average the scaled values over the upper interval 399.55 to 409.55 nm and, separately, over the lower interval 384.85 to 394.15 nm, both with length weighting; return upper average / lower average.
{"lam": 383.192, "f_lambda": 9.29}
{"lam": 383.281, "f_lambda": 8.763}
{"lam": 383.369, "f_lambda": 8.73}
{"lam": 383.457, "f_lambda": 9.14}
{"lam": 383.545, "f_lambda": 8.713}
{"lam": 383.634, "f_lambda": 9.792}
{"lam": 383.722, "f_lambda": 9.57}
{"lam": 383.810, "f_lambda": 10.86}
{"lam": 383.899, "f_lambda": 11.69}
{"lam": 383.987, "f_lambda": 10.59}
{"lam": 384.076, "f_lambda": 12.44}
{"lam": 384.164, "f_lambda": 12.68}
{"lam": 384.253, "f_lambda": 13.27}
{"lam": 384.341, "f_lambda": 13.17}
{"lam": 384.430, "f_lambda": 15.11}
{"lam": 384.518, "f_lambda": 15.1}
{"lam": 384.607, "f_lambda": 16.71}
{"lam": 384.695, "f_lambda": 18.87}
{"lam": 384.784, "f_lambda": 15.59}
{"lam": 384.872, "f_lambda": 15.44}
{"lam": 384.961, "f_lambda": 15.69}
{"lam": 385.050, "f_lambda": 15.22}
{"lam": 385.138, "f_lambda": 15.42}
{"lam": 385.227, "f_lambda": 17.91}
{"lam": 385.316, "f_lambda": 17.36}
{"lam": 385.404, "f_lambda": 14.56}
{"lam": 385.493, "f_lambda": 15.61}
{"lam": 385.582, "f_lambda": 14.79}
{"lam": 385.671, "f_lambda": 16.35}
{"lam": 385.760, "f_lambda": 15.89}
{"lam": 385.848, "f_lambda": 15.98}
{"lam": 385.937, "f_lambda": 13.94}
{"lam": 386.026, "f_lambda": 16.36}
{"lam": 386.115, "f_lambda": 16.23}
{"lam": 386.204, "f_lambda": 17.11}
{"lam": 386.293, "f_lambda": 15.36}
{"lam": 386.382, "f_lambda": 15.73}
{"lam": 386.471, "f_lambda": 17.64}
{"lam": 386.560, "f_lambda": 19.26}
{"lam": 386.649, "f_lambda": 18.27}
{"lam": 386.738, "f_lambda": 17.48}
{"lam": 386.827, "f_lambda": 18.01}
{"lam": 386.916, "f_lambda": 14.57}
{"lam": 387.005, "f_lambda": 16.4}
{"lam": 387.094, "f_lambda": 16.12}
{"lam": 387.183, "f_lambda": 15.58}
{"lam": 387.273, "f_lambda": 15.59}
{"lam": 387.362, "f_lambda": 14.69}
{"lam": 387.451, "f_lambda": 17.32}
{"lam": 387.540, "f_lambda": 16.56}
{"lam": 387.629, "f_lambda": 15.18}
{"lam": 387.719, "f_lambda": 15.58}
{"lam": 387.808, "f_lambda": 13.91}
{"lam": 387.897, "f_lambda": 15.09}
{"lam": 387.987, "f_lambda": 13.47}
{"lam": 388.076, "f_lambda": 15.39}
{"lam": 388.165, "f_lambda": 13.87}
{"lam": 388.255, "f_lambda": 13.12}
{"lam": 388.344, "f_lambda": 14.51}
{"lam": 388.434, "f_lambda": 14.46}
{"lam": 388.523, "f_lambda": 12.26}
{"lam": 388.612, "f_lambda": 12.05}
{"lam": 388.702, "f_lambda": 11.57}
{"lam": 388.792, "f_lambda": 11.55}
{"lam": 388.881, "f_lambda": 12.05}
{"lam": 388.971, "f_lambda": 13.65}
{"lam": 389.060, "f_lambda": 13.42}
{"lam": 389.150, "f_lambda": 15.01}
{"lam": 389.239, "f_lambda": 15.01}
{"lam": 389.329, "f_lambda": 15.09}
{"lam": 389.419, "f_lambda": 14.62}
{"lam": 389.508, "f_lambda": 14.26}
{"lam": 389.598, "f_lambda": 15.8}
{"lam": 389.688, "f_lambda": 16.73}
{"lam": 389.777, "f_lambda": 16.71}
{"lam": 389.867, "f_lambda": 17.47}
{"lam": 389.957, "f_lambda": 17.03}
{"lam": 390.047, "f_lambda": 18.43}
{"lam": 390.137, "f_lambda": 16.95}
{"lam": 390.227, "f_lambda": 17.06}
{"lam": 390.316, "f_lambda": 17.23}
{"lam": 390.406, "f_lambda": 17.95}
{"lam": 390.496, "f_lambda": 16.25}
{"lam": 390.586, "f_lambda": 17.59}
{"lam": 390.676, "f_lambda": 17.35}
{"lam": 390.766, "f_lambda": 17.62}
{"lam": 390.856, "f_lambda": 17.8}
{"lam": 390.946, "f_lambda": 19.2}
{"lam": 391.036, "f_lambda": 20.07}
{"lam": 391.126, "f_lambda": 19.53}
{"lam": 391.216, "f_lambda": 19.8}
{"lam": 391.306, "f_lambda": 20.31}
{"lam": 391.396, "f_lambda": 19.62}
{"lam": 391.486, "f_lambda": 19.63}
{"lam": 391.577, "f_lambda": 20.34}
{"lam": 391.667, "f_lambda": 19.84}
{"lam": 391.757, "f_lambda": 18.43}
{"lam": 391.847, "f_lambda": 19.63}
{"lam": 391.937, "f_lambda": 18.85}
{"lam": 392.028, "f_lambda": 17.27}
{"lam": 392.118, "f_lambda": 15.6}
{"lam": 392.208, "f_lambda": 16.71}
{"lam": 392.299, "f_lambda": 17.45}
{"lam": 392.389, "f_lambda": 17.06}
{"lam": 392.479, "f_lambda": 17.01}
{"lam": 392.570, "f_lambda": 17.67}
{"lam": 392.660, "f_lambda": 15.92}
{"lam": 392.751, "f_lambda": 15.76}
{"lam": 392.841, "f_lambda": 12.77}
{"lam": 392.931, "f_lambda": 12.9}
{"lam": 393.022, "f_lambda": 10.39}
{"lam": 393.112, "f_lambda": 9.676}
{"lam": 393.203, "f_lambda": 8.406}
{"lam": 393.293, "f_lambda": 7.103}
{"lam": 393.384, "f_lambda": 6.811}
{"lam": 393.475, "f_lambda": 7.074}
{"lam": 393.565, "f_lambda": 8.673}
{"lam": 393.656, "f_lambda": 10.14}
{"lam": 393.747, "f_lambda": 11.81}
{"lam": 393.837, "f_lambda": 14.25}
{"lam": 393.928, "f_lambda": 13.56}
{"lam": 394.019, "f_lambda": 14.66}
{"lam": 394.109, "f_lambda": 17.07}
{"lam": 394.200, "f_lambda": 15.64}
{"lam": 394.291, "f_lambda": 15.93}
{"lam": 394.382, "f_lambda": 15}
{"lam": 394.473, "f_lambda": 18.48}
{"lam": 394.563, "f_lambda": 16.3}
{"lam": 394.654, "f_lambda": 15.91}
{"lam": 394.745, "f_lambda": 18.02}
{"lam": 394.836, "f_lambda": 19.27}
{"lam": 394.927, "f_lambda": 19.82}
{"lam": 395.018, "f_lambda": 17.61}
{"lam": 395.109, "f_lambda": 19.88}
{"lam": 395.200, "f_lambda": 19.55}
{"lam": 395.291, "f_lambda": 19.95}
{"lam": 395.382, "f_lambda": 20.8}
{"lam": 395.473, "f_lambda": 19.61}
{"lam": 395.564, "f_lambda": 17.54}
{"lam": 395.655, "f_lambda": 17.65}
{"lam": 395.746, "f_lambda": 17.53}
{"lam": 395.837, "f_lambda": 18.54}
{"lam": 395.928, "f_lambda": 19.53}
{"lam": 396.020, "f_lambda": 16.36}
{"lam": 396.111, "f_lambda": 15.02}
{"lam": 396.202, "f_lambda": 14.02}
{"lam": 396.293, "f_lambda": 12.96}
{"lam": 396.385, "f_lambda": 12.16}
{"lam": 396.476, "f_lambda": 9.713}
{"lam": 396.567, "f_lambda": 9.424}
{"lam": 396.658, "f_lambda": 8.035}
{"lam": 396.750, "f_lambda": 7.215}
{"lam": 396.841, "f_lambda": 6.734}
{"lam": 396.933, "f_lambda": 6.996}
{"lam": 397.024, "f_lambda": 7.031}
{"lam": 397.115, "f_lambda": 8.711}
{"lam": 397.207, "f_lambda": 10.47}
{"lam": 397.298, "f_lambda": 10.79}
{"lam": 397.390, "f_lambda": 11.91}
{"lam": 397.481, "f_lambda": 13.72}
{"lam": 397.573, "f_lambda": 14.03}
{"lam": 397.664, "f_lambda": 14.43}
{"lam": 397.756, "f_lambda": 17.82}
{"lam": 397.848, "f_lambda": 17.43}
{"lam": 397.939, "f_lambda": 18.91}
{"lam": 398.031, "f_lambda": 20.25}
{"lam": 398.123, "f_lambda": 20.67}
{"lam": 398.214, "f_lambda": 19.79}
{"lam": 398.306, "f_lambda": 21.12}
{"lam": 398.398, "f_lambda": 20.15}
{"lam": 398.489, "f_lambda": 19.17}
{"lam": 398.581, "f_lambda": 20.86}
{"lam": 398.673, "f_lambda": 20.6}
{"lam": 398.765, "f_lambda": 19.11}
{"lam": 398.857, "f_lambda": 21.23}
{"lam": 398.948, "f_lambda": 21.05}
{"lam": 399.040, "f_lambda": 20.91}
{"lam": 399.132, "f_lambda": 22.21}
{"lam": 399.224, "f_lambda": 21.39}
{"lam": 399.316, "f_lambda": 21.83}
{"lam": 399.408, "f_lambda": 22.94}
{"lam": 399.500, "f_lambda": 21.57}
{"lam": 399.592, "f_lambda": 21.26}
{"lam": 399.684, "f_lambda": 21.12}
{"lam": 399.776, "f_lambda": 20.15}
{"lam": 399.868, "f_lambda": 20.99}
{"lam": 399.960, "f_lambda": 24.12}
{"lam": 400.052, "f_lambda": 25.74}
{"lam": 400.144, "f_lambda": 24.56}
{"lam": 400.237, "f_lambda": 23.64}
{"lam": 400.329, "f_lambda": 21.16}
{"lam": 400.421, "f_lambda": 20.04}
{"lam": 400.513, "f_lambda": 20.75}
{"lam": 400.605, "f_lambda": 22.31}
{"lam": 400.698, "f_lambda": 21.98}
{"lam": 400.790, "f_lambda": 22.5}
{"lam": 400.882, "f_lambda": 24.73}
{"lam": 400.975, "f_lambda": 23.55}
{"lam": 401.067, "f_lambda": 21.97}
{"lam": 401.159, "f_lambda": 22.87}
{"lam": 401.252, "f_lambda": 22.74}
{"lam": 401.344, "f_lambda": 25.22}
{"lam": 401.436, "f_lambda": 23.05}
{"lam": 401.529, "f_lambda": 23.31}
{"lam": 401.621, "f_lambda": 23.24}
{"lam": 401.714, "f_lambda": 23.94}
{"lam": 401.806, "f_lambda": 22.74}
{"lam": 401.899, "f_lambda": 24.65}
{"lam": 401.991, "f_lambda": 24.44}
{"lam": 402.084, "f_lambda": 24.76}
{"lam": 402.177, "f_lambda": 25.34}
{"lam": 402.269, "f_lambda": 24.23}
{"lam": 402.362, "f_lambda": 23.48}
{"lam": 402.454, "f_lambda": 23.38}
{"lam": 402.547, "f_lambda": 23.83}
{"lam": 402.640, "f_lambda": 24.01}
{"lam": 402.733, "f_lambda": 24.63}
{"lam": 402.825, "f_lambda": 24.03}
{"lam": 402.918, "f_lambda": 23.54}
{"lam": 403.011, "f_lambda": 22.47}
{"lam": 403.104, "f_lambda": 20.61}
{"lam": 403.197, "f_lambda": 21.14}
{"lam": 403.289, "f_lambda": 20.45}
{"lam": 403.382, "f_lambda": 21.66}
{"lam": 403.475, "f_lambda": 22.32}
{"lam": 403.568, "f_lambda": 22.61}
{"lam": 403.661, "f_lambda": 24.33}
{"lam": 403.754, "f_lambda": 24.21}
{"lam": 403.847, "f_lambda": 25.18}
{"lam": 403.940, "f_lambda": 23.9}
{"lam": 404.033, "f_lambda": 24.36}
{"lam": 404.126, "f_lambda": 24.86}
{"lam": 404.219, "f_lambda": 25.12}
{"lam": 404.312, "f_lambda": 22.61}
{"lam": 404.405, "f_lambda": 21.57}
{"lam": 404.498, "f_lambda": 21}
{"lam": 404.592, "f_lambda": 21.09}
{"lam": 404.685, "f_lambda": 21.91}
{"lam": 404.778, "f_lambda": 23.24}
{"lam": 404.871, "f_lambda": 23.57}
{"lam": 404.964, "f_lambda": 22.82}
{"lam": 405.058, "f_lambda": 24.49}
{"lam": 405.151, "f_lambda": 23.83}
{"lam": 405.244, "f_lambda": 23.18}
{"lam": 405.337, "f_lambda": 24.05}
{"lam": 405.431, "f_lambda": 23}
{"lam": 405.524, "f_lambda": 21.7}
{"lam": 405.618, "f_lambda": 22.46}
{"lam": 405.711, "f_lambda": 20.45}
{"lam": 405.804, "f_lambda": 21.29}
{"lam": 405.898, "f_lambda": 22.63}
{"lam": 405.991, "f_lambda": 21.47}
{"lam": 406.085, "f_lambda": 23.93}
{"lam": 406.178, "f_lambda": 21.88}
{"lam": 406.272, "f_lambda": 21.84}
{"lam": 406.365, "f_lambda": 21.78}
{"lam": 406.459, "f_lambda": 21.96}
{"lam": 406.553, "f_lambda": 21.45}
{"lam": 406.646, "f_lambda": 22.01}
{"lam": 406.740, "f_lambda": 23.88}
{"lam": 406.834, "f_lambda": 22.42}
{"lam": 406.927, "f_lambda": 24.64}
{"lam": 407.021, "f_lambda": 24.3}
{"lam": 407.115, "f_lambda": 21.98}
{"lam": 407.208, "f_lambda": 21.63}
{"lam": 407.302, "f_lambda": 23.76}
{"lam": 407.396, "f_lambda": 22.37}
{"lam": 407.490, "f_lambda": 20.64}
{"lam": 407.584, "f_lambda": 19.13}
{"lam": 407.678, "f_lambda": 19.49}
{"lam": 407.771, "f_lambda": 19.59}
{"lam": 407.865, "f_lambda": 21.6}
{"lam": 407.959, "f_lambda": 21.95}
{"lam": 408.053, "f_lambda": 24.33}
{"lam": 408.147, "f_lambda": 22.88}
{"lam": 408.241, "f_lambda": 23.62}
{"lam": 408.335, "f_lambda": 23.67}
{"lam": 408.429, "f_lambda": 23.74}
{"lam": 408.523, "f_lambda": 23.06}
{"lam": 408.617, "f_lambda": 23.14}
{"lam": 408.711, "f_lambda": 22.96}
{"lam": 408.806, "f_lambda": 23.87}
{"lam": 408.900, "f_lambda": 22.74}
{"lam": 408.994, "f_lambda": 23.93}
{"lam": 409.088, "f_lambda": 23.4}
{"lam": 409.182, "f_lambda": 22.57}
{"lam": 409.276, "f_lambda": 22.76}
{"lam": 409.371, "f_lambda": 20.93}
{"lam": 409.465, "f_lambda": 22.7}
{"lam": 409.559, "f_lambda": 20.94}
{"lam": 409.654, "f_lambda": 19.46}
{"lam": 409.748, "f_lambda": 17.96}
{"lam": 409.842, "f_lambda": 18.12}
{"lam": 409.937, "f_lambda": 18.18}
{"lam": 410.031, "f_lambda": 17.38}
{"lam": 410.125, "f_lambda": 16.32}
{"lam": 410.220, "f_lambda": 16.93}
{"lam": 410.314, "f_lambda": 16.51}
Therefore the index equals 1.58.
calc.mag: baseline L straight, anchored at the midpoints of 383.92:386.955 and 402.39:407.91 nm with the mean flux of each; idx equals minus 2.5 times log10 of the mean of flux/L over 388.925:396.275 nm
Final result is 0.12 mag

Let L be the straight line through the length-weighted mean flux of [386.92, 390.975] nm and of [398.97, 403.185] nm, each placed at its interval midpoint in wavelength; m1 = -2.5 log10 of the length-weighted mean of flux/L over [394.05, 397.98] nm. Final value 0.30 mag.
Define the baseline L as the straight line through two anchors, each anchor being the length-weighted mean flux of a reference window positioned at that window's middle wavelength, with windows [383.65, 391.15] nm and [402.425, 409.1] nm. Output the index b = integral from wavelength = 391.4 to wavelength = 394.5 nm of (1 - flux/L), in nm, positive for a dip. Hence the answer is 0.51 nm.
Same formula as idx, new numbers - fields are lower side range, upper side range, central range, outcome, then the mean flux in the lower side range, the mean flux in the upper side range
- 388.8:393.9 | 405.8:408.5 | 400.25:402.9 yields -0.17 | 15.6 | 22.3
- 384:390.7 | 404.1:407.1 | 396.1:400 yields 0.20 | 15.5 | 22.7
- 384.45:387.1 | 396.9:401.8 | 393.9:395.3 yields 0.08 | 16.3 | 19.9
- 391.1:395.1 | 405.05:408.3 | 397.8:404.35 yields -0.15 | 15.6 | 22.3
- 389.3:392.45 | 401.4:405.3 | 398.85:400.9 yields -0.02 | 17.8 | 23.3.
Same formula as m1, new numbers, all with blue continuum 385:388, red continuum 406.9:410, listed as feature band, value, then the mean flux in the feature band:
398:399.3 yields -0.07 mag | 20.6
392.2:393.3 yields 0.26 mag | 13.9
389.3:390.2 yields 0.04 mag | 16.3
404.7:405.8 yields -0.09 mag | 22.9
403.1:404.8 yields -0.10 mag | 22.8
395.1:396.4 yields 0.06 mag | 17.5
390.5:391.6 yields -0.10 mag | 18.9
